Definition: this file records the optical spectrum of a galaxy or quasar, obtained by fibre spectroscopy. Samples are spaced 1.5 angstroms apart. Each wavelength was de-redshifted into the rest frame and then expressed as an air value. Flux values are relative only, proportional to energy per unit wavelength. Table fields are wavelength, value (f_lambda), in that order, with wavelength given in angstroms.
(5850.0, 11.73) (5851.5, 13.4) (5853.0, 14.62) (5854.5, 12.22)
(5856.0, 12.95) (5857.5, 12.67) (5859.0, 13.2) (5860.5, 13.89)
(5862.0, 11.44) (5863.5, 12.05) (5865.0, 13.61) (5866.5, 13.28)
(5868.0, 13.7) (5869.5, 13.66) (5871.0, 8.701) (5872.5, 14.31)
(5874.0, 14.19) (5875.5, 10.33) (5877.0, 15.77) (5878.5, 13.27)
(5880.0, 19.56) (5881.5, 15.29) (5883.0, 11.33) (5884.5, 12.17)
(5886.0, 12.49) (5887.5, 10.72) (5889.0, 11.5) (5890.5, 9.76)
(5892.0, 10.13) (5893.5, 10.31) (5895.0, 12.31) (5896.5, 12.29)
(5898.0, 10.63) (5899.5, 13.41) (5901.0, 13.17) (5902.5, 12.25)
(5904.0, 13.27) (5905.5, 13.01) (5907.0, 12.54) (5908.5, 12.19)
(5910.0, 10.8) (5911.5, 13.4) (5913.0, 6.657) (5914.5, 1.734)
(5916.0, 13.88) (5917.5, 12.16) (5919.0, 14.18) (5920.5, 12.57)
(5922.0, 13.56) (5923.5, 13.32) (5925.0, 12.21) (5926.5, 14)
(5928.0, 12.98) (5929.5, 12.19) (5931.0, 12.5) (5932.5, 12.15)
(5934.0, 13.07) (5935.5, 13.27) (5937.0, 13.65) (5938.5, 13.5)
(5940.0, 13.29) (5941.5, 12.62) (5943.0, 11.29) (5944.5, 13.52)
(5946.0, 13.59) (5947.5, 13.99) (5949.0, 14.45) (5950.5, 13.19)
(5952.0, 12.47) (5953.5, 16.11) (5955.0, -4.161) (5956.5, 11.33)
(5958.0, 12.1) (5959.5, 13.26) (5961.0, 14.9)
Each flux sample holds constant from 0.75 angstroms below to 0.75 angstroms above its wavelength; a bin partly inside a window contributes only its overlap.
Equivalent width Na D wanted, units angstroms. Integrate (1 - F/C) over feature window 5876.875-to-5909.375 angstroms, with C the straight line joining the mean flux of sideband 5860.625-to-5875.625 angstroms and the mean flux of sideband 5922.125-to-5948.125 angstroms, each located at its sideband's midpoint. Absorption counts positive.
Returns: 0.7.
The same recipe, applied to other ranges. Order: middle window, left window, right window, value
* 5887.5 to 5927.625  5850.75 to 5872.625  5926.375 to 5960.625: 2.7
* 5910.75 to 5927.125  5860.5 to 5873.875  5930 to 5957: 1.1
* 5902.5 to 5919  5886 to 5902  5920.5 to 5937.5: 1.4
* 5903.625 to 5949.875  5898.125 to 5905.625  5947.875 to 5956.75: -2.9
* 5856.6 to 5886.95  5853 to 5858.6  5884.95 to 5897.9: -2.8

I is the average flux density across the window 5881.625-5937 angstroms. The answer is 12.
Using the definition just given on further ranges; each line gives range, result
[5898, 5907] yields 12.8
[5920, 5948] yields 13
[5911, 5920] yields 10.3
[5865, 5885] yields 13.5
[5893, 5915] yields 11.3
